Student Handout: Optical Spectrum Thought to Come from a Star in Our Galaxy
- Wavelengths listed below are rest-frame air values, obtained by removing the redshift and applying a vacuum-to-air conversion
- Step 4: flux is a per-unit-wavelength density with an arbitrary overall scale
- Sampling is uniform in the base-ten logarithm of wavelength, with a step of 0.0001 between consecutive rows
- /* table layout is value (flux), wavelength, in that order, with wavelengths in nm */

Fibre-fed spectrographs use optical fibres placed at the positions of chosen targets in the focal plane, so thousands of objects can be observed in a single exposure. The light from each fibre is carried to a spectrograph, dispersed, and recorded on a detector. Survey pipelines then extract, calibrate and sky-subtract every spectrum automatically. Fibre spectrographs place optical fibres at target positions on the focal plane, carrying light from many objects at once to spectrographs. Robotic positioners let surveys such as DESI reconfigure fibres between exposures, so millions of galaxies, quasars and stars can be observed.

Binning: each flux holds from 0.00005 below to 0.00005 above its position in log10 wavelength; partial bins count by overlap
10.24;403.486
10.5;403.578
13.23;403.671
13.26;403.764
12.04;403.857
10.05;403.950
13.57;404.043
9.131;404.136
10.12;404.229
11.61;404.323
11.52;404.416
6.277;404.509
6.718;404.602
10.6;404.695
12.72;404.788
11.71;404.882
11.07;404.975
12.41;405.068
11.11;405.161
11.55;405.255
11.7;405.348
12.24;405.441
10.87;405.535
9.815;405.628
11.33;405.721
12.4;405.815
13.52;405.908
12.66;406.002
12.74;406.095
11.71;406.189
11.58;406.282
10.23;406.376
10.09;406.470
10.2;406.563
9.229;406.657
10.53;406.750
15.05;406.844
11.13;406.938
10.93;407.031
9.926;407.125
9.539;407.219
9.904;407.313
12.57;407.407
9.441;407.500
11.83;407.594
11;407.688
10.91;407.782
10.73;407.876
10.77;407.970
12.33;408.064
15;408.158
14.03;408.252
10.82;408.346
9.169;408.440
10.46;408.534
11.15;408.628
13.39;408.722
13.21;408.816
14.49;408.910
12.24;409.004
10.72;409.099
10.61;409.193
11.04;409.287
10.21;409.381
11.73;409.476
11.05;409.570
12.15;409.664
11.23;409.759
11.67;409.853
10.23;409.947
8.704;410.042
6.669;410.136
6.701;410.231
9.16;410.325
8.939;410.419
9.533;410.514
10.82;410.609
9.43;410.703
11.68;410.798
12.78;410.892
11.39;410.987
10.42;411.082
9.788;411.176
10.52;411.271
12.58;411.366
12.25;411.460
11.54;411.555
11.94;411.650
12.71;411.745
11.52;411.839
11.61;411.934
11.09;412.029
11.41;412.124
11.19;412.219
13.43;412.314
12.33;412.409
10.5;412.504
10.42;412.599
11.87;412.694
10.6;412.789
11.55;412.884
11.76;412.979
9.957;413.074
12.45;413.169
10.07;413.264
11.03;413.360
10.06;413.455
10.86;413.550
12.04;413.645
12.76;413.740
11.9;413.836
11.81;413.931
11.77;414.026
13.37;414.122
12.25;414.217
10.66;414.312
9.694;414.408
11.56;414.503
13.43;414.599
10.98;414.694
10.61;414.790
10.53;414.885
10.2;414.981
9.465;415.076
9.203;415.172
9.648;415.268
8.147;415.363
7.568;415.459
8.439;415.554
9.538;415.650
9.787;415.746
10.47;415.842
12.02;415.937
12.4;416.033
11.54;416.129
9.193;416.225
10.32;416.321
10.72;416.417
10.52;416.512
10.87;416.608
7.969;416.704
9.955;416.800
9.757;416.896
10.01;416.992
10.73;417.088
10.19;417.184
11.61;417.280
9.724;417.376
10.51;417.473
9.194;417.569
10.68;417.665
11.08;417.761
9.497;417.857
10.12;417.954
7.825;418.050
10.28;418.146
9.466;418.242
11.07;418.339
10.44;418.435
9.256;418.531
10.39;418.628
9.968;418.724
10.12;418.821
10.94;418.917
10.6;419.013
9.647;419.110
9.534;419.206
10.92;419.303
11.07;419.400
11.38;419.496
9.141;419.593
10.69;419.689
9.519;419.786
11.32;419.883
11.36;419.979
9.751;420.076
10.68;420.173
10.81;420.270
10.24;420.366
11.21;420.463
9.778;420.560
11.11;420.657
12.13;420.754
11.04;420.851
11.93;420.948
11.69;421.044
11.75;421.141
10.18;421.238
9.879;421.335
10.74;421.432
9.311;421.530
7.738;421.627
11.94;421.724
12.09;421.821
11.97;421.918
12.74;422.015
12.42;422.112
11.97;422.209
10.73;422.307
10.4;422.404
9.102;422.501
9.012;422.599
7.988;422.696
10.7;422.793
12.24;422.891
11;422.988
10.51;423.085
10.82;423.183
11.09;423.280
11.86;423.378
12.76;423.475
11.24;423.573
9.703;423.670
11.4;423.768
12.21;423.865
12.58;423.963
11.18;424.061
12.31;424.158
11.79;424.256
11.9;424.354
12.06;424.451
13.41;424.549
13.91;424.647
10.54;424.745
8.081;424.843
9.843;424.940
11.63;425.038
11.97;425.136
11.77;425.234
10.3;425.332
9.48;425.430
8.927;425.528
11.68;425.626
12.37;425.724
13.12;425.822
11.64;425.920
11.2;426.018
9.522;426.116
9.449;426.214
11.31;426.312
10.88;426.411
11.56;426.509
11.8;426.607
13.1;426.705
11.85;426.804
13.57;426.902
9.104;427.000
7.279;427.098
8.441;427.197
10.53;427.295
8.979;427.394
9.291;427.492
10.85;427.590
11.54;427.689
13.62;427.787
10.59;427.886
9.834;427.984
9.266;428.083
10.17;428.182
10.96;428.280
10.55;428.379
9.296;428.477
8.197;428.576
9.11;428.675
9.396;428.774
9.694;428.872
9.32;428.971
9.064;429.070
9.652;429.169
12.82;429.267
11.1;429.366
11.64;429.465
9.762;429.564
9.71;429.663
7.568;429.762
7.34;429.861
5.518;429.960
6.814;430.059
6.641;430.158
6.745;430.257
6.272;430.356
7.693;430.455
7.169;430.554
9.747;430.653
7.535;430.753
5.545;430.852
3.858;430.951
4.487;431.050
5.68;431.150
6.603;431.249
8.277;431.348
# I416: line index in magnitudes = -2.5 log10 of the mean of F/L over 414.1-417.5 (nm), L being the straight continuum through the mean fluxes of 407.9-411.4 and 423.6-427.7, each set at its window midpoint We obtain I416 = 0.07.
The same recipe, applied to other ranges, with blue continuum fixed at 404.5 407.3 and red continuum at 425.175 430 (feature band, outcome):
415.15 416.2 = 0.09 mag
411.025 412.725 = -0.06 mag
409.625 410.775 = 0.14 mag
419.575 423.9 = -0.03 mag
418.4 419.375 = 0.04 mag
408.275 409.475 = -0.05 mag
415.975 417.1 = 0.04 mag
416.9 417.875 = 0.04 mag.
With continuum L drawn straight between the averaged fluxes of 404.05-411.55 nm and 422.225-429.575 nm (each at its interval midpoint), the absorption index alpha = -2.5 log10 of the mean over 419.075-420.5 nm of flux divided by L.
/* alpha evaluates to 0.04 mag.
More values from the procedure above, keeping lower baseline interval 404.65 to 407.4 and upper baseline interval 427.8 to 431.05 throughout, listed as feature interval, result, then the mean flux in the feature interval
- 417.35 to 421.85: -0.07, 10.4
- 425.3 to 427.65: -0.18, 10.7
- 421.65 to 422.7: -0.16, 11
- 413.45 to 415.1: -0.10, 11.4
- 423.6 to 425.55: -0.22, 11.3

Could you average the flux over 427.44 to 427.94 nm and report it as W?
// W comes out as 11.2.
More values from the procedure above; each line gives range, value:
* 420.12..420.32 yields 10.7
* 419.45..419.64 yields 10.2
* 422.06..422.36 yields 11.7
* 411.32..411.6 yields 12.1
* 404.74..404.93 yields 12.2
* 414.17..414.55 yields 11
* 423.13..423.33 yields 10.9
